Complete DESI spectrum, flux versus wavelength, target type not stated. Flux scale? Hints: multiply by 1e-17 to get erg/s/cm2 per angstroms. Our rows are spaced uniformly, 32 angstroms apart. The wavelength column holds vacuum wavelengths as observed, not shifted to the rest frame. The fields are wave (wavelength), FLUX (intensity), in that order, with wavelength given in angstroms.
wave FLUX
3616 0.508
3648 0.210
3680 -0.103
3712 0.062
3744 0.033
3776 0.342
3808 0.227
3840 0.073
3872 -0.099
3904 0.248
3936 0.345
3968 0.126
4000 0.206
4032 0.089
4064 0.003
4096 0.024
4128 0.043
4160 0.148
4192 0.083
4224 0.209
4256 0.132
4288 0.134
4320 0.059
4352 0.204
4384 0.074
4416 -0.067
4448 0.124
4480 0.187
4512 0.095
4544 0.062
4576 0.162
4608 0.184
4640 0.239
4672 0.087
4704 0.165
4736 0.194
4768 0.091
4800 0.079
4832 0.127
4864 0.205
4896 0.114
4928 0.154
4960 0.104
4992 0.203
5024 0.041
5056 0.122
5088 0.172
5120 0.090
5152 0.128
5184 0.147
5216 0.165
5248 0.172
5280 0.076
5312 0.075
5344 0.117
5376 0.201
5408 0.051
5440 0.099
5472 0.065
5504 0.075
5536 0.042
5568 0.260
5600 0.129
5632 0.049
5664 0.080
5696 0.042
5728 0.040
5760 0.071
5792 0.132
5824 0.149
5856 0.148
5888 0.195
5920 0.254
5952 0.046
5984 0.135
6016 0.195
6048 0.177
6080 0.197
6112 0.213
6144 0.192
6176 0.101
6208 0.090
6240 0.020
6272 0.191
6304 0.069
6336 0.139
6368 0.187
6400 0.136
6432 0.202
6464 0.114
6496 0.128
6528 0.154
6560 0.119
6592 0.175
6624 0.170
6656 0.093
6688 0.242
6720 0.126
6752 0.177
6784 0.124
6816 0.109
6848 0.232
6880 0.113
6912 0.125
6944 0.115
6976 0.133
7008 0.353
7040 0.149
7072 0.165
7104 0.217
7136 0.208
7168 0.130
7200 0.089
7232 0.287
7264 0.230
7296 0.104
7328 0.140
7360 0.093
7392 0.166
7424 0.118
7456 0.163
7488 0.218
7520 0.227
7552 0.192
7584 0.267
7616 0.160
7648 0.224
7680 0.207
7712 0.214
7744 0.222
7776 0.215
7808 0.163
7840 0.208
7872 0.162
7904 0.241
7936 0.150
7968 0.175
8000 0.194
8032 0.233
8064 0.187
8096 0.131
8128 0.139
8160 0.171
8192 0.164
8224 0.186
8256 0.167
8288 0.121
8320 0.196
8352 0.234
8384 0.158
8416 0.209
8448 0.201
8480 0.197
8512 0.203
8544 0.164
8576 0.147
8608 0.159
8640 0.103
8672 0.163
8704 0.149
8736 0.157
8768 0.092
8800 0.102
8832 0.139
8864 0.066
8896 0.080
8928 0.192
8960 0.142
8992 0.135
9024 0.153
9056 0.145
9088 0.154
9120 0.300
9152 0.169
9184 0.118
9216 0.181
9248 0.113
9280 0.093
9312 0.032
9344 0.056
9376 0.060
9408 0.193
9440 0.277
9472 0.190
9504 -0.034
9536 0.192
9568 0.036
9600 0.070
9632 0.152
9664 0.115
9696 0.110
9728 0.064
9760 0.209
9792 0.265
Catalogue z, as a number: 0.88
